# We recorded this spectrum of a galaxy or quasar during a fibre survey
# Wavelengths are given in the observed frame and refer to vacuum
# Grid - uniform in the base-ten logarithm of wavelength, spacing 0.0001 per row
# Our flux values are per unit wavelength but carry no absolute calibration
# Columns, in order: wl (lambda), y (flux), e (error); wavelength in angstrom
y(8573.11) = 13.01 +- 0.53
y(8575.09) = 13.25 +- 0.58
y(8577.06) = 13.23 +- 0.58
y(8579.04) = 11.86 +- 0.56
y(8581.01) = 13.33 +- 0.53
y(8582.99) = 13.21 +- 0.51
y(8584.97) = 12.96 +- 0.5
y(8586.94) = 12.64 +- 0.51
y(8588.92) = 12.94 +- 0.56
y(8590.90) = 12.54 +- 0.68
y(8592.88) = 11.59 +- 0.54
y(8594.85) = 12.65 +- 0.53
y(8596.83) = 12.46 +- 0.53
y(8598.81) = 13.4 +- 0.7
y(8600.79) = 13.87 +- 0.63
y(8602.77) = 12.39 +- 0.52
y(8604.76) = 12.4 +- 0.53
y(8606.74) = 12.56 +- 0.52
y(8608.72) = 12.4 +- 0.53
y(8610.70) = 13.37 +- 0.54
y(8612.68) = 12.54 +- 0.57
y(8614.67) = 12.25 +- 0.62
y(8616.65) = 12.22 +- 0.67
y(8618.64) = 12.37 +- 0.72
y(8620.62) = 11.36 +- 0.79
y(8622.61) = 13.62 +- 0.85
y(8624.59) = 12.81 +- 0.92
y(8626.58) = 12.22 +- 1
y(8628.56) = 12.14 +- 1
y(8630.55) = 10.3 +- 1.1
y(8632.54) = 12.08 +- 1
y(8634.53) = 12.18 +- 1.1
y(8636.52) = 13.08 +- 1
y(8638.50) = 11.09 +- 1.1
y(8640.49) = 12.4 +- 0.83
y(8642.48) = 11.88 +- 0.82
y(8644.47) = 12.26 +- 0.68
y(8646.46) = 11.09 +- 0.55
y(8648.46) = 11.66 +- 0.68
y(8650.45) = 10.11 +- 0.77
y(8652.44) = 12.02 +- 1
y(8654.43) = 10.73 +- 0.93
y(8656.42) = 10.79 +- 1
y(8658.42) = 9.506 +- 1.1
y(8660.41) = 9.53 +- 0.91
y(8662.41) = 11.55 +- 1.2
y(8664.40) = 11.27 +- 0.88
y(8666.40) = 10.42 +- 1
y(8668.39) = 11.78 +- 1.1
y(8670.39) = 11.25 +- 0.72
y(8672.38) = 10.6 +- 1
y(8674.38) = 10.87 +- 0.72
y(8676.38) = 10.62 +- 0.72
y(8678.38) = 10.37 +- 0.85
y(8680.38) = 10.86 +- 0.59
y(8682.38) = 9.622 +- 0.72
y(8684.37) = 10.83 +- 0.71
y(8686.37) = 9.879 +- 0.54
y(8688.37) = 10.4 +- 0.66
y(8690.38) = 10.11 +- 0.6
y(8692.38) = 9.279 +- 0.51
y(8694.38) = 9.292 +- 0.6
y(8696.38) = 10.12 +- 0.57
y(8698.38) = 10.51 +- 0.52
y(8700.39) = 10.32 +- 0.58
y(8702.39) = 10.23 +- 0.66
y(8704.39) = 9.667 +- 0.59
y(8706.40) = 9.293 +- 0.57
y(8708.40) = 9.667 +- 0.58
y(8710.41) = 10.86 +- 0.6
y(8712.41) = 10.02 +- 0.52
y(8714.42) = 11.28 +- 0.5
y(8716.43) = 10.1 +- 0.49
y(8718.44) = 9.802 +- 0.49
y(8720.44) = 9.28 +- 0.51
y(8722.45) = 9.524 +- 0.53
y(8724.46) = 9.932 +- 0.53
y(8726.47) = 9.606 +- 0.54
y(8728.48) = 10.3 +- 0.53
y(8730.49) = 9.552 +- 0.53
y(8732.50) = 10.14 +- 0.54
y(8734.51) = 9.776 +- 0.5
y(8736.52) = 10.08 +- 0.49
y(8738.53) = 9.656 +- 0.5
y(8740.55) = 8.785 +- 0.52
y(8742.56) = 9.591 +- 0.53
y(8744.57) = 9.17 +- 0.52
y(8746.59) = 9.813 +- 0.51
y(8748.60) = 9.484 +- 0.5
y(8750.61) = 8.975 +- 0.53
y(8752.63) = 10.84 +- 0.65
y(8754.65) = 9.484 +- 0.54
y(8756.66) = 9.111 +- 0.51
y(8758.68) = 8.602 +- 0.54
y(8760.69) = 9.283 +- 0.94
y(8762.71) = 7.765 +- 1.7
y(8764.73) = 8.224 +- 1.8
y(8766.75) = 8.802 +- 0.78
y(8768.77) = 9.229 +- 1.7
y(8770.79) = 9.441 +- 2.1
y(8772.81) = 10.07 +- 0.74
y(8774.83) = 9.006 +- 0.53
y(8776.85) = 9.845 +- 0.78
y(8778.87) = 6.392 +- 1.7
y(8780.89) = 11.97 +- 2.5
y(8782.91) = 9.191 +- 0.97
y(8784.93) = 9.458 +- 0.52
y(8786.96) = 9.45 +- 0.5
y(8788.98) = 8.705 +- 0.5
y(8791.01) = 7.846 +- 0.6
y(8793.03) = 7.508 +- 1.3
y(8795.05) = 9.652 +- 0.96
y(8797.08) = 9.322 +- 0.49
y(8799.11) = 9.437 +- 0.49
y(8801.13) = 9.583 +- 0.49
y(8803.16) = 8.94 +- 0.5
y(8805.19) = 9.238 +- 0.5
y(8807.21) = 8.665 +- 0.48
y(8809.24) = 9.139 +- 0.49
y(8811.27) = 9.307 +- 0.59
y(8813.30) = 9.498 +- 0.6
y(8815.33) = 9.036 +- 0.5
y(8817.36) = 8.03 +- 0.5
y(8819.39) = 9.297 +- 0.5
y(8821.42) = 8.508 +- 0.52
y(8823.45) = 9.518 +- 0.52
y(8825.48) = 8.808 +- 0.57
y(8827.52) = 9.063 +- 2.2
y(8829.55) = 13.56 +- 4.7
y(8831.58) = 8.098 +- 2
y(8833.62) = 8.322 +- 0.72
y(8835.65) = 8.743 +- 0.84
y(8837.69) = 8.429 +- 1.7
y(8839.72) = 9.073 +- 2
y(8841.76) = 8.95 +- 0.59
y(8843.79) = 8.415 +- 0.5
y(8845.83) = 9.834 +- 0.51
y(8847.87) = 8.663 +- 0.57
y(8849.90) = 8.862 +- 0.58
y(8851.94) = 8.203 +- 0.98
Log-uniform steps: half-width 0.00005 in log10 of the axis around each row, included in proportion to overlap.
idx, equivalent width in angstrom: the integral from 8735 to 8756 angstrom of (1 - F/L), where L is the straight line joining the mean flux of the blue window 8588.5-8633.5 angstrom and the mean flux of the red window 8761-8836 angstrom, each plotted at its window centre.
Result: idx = 0.97 angstrom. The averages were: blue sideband 12.4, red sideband 9.1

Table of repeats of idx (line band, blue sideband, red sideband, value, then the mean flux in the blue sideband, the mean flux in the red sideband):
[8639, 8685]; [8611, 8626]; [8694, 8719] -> 1.4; 12.5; 10.1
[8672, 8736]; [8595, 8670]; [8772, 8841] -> 4.0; 11.9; 9.13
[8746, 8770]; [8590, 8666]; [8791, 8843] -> 2.1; 12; 9.08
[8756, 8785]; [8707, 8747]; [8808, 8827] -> 1.1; 9.84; 9.01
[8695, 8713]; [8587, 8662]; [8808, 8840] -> 1.4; 12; 9.15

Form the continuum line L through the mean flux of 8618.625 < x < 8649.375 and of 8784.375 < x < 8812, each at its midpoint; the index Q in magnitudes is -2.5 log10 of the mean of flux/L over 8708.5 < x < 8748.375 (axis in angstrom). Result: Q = 0.05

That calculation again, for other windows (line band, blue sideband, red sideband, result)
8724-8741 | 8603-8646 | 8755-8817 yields 0.04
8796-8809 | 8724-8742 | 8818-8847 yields 0.02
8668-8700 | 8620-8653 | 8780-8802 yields 0.07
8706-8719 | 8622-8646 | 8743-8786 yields 0.02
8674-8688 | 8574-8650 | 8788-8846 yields 0.09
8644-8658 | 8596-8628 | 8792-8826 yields 0.08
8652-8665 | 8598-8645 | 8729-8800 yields 0.08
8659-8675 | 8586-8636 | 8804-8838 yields 0.07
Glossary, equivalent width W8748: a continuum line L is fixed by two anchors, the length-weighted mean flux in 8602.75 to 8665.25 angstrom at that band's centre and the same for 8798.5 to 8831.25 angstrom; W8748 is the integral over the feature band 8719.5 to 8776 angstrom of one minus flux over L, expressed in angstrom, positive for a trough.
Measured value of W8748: 4.6 angstrom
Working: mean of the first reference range 11.8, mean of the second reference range 9.33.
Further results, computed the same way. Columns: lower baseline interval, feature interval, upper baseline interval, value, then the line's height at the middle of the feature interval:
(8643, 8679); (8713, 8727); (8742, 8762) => 0.0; 9.94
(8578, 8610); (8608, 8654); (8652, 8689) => -1.3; 11.7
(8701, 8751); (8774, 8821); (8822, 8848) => 1.7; 9.4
